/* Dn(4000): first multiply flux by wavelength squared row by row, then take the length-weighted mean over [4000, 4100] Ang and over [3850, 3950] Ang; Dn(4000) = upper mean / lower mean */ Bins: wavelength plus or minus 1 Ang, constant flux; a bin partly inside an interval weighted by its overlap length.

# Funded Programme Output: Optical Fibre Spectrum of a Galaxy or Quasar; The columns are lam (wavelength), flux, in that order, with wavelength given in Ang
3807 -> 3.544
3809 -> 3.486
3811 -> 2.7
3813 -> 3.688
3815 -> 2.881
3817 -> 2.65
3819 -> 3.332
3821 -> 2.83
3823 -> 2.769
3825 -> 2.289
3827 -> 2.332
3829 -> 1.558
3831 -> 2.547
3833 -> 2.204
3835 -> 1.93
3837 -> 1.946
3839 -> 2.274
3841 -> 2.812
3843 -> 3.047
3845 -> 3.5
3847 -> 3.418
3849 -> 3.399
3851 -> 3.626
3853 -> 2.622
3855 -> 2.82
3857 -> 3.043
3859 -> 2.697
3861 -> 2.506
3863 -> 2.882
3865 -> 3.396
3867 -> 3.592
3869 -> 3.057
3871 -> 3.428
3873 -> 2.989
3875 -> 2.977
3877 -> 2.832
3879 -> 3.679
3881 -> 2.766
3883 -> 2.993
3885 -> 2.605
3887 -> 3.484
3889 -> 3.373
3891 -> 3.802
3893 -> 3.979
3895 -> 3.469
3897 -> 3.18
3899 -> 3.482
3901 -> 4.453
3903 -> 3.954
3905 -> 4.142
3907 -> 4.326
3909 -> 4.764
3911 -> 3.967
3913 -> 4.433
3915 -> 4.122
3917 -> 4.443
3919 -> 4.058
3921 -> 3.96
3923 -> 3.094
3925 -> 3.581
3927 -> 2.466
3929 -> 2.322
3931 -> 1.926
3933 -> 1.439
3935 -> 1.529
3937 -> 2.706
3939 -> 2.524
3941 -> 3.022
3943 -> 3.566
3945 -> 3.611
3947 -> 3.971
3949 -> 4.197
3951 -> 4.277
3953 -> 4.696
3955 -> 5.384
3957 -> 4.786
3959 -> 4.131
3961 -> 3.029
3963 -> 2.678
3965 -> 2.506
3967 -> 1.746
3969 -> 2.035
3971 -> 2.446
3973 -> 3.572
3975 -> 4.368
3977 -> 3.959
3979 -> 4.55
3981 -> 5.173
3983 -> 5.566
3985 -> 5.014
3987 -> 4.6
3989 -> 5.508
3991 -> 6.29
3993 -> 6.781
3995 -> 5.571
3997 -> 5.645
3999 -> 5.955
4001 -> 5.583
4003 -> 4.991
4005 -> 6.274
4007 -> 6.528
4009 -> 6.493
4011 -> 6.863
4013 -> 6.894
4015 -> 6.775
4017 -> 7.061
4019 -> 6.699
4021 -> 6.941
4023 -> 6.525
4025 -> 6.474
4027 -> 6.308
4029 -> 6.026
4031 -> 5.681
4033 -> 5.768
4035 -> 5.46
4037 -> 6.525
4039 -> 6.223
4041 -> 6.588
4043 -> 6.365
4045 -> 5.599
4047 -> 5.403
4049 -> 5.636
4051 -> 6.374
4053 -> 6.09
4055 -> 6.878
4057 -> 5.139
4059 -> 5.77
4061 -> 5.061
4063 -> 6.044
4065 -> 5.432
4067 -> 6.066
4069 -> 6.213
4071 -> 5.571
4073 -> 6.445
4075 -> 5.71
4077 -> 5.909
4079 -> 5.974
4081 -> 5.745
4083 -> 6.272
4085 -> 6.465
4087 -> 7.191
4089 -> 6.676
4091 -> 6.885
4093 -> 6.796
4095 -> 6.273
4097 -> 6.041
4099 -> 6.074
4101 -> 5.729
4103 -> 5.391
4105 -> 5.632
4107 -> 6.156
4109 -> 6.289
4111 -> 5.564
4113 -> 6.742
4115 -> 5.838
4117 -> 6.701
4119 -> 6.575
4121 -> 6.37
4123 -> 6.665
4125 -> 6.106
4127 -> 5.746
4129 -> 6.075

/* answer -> 2.0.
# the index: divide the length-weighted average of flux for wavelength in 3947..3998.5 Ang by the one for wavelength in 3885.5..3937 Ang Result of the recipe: 1.2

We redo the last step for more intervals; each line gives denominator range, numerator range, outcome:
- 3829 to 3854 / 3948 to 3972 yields 1.28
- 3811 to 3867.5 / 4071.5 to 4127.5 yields 2.22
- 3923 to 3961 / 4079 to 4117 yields 1.87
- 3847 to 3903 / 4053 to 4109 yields 1.87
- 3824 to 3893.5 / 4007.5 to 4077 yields 2.11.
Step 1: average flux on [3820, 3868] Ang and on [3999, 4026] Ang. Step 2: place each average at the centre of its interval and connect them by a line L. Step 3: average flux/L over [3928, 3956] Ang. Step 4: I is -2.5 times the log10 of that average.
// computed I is 0.47 mag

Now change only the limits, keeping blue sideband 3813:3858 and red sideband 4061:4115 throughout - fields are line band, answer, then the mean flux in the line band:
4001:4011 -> -0.21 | 6.1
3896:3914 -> -0.11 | 4.08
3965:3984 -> 0.25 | 3.65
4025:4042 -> -0.14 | 6.1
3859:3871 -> 0.02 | 3.08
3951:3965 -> 0.09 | 4.01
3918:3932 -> 0.27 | 3.06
